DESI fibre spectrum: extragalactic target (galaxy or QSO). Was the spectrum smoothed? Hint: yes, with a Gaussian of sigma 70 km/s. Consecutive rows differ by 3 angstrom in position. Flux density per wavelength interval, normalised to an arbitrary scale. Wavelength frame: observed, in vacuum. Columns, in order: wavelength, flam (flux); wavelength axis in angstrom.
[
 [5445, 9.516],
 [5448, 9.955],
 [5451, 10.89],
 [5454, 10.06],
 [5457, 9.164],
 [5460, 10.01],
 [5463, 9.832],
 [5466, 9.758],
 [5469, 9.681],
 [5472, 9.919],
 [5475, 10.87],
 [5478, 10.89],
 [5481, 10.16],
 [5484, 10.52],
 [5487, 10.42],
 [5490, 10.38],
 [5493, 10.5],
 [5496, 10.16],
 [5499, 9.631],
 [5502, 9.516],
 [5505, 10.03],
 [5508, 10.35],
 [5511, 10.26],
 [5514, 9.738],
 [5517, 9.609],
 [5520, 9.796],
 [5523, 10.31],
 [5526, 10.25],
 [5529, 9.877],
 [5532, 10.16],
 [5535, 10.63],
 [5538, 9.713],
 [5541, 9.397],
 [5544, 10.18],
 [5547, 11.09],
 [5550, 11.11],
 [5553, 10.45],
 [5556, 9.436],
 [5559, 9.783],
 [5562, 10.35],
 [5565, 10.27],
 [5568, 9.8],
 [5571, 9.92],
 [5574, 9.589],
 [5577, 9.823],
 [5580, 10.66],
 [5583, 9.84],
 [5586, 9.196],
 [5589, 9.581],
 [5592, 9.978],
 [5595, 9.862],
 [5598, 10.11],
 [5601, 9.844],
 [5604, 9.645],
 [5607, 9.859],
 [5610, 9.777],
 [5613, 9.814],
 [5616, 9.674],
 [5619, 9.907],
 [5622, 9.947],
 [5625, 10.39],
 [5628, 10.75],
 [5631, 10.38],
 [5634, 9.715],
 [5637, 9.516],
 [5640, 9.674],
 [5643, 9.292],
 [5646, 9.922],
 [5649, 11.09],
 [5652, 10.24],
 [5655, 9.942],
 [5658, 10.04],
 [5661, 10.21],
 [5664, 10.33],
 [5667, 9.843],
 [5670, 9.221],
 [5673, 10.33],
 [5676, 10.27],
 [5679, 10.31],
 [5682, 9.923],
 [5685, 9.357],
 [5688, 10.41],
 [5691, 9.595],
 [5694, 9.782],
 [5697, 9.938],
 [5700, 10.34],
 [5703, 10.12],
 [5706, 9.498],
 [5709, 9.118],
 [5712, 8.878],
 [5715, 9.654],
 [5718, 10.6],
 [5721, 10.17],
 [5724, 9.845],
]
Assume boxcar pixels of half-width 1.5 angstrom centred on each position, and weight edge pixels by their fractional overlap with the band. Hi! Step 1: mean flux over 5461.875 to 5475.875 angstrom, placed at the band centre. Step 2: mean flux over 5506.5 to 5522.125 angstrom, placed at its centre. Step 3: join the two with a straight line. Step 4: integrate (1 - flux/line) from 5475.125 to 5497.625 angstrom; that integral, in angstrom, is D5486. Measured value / -1.1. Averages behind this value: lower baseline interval 9.98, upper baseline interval 9.96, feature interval 10.5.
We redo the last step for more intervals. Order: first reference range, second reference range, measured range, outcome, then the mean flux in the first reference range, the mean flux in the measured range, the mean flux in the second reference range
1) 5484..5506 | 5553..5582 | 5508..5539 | 0.04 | 10.1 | 10.1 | 9.98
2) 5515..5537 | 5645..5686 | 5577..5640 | 1.04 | 10.1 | 9.91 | 10.1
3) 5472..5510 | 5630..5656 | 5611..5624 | 0.21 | 10.3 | 9.85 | 9.97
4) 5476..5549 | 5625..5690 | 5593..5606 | 0.28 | 10.2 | 9.87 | 10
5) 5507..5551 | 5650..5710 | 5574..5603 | 0.62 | 10.2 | 9.86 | 9.96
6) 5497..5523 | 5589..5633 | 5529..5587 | -0.82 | 9.9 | 10.1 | 9.98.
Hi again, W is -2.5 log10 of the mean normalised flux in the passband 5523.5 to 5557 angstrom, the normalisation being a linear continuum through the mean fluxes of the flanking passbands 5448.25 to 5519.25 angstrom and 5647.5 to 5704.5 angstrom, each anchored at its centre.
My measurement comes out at -0.01 mag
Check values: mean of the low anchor 10.1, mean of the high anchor 10.1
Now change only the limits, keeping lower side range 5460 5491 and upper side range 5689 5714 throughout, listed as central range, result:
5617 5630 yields -0.040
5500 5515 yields 0.019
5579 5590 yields 0.019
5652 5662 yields -0.033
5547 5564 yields -0.029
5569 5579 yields 0.018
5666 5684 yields -0.025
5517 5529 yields 0.009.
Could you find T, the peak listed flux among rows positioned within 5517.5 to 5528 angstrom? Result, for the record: 10.31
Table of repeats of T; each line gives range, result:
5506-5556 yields 11.11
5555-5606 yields 10.66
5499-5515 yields 10.35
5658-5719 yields 10.6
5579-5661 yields 11.09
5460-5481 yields 10.89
